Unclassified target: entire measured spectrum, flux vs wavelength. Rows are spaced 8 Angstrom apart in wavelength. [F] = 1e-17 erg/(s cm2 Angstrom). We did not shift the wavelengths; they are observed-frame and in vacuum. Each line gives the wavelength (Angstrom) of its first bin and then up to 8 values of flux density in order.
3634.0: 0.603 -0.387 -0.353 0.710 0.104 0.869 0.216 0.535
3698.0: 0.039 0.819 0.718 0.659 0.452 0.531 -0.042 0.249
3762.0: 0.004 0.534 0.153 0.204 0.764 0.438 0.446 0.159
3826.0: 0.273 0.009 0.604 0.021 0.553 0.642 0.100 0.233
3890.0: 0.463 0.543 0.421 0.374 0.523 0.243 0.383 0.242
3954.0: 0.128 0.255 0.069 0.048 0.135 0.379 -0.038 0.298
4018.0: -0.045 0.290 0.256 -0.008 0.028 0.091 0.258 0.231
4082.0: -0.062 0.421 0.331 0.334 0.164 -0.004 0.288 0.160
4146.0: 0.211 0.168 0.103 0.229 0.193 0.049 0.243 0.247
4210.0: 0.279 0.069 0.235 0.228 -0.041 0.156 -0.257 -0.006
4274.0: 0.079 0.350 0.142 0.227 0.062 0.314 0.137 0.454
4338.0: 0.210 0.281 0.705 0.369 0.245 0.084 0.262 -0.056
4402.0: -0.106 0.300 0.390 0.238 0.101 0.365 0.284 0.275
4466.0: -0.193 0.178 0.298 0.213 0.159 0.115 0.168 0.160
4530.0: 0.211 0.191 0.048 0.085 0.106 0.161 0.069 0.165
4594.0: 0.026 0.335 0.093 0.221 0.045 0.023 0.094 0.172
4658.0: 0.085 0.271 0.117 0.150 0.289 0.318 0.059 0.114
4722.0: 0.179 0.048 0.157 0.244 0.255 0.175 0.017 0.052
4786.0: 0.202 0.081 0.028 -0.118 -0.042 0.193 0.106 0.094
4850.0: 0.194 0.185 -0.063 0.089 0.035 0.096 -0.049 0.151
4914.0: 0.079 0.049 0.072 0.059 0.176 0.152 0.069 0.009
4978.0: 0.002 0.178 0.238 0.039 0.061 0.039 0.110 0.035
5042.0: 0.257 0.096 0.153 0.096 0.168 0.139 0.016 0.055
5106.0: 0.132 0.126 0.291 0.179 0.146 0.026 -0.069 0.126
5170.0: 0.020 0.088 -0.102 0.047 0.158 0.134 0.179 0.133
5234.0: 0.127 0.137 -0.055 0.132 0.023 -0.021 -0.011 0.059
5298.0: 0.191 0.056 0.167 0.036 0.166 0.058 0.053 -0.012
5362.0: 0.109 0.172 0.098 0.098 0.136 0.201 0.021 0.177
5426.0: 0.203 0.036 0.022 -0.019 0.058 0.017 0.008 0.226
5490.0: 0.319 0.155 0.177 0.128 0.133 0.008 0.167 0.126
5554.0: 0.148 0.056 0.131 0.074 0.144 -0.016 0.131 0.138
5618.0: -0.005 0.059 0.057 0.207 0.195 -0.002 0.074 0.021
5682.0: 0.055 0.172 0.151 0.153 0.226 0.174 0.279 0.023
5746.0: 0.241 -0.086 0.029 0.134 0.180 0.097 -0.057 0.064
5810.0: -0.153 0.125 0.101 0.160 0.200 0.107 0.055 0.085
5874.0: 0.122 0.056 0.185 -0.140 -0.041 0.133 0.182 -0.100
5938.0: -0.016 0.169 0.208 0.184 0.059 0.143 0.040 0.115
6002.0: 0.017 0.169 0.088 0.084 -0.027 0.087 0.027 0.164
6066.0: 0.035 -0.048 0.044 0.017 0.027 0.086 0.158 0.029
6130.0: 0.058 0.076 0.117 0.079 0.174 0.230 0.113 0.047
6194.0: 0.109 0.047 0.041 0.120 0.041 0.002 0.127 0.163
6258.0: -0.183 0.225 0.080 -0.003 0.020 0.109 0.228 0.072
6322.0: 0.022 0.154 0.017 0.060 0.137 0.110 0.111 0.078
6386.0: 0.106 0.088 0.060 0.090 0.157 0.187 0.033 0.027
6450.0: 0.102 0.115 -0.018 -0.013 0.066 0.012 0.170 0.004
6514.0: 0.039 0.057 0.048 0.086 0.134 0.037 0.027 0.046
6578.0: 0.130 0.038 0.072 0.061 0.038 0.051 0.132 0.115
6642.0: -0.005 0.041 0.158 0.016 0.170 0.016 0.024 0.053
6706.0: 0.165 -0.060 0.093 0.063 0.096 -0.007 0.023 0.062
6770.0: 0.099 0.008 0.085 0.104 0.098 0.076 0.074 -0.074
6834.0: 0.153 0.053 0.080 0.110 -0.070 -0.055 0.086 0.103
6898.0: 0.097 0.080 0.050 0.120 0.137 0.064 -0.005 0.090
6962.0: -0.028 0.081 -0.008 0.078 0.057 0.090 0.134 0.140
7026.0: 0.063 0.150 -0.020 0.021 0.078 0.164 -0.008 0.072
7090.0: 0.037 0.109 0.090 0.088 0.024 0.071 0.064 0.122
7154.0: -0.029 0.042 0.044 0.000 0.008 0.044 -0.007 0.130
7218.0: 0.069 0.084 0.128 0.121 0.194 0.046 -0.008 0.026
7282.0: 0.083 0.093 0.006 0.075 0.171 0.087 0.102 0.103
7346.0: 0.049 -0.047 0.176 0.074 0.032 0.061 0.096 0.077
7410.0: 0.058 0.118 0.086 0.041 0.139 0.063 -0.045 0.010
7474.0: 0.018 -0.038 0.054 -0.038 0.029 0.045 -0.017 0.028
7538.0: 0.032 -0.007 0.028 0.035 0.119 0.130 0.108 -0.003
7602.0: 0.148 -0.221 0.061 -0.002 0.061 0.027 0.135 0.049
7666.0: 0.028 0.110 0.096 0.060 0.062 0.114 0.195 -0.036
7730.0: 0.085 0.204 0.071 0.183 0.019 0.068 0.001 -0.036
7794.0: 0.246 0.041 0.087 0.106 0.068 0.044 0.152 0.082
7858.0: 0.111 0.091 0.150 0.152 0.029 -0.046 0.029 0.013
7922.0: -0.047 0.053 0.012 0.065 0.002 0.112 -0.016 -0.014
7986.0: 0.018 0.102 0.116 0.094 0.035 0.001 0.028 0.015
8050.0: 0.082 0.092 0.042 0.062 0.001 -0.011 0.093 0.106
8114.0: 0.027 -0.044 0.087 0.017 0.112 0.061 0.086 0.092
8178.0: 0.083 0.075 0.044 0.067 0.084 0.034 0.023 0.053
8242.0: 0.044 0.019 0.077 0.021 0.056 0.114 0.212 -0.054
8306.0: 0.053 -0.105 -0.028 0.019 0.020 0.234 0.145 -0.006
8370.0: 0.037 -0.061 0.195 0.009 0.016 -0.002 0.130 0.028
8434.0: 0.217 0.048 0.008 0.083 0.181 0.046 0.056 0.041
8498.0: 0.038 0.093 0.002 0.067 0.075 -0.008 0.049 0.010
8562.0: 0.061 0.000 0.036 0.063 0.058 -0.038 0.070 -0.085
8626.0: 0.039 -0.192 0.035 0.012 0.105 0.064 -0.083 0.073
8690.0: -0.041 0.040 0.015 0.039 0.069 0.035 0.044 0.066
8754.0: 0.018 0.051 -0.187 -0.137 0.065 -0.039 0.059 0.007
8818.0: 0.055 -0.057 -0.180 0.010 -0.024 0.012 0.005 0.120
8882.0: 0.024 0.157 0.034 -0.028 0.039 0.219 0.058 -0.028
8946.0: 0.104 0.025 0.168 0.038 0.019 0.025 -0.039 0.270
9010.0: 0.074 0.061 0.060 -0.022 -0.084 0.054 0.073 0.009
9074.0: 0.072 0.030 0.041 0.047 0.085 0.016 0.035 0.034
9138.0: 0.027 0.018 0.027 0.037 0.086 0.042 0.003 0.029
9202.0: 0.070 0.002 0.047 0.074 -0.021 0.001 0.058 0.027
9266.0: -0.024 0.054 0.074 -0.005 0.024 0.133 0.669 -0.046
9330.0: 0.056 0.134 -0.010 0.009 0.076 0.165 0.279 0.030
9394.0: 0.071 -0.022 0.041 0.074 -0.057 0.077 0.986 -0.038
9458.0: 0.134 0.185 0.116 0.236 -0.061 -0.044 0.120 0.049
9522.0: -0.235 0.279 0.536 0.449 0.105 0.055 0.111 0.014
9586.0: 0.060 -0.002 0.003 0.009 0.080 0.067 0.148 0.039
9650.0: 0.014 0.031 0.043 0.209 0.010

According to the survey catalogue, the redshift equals 1.558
